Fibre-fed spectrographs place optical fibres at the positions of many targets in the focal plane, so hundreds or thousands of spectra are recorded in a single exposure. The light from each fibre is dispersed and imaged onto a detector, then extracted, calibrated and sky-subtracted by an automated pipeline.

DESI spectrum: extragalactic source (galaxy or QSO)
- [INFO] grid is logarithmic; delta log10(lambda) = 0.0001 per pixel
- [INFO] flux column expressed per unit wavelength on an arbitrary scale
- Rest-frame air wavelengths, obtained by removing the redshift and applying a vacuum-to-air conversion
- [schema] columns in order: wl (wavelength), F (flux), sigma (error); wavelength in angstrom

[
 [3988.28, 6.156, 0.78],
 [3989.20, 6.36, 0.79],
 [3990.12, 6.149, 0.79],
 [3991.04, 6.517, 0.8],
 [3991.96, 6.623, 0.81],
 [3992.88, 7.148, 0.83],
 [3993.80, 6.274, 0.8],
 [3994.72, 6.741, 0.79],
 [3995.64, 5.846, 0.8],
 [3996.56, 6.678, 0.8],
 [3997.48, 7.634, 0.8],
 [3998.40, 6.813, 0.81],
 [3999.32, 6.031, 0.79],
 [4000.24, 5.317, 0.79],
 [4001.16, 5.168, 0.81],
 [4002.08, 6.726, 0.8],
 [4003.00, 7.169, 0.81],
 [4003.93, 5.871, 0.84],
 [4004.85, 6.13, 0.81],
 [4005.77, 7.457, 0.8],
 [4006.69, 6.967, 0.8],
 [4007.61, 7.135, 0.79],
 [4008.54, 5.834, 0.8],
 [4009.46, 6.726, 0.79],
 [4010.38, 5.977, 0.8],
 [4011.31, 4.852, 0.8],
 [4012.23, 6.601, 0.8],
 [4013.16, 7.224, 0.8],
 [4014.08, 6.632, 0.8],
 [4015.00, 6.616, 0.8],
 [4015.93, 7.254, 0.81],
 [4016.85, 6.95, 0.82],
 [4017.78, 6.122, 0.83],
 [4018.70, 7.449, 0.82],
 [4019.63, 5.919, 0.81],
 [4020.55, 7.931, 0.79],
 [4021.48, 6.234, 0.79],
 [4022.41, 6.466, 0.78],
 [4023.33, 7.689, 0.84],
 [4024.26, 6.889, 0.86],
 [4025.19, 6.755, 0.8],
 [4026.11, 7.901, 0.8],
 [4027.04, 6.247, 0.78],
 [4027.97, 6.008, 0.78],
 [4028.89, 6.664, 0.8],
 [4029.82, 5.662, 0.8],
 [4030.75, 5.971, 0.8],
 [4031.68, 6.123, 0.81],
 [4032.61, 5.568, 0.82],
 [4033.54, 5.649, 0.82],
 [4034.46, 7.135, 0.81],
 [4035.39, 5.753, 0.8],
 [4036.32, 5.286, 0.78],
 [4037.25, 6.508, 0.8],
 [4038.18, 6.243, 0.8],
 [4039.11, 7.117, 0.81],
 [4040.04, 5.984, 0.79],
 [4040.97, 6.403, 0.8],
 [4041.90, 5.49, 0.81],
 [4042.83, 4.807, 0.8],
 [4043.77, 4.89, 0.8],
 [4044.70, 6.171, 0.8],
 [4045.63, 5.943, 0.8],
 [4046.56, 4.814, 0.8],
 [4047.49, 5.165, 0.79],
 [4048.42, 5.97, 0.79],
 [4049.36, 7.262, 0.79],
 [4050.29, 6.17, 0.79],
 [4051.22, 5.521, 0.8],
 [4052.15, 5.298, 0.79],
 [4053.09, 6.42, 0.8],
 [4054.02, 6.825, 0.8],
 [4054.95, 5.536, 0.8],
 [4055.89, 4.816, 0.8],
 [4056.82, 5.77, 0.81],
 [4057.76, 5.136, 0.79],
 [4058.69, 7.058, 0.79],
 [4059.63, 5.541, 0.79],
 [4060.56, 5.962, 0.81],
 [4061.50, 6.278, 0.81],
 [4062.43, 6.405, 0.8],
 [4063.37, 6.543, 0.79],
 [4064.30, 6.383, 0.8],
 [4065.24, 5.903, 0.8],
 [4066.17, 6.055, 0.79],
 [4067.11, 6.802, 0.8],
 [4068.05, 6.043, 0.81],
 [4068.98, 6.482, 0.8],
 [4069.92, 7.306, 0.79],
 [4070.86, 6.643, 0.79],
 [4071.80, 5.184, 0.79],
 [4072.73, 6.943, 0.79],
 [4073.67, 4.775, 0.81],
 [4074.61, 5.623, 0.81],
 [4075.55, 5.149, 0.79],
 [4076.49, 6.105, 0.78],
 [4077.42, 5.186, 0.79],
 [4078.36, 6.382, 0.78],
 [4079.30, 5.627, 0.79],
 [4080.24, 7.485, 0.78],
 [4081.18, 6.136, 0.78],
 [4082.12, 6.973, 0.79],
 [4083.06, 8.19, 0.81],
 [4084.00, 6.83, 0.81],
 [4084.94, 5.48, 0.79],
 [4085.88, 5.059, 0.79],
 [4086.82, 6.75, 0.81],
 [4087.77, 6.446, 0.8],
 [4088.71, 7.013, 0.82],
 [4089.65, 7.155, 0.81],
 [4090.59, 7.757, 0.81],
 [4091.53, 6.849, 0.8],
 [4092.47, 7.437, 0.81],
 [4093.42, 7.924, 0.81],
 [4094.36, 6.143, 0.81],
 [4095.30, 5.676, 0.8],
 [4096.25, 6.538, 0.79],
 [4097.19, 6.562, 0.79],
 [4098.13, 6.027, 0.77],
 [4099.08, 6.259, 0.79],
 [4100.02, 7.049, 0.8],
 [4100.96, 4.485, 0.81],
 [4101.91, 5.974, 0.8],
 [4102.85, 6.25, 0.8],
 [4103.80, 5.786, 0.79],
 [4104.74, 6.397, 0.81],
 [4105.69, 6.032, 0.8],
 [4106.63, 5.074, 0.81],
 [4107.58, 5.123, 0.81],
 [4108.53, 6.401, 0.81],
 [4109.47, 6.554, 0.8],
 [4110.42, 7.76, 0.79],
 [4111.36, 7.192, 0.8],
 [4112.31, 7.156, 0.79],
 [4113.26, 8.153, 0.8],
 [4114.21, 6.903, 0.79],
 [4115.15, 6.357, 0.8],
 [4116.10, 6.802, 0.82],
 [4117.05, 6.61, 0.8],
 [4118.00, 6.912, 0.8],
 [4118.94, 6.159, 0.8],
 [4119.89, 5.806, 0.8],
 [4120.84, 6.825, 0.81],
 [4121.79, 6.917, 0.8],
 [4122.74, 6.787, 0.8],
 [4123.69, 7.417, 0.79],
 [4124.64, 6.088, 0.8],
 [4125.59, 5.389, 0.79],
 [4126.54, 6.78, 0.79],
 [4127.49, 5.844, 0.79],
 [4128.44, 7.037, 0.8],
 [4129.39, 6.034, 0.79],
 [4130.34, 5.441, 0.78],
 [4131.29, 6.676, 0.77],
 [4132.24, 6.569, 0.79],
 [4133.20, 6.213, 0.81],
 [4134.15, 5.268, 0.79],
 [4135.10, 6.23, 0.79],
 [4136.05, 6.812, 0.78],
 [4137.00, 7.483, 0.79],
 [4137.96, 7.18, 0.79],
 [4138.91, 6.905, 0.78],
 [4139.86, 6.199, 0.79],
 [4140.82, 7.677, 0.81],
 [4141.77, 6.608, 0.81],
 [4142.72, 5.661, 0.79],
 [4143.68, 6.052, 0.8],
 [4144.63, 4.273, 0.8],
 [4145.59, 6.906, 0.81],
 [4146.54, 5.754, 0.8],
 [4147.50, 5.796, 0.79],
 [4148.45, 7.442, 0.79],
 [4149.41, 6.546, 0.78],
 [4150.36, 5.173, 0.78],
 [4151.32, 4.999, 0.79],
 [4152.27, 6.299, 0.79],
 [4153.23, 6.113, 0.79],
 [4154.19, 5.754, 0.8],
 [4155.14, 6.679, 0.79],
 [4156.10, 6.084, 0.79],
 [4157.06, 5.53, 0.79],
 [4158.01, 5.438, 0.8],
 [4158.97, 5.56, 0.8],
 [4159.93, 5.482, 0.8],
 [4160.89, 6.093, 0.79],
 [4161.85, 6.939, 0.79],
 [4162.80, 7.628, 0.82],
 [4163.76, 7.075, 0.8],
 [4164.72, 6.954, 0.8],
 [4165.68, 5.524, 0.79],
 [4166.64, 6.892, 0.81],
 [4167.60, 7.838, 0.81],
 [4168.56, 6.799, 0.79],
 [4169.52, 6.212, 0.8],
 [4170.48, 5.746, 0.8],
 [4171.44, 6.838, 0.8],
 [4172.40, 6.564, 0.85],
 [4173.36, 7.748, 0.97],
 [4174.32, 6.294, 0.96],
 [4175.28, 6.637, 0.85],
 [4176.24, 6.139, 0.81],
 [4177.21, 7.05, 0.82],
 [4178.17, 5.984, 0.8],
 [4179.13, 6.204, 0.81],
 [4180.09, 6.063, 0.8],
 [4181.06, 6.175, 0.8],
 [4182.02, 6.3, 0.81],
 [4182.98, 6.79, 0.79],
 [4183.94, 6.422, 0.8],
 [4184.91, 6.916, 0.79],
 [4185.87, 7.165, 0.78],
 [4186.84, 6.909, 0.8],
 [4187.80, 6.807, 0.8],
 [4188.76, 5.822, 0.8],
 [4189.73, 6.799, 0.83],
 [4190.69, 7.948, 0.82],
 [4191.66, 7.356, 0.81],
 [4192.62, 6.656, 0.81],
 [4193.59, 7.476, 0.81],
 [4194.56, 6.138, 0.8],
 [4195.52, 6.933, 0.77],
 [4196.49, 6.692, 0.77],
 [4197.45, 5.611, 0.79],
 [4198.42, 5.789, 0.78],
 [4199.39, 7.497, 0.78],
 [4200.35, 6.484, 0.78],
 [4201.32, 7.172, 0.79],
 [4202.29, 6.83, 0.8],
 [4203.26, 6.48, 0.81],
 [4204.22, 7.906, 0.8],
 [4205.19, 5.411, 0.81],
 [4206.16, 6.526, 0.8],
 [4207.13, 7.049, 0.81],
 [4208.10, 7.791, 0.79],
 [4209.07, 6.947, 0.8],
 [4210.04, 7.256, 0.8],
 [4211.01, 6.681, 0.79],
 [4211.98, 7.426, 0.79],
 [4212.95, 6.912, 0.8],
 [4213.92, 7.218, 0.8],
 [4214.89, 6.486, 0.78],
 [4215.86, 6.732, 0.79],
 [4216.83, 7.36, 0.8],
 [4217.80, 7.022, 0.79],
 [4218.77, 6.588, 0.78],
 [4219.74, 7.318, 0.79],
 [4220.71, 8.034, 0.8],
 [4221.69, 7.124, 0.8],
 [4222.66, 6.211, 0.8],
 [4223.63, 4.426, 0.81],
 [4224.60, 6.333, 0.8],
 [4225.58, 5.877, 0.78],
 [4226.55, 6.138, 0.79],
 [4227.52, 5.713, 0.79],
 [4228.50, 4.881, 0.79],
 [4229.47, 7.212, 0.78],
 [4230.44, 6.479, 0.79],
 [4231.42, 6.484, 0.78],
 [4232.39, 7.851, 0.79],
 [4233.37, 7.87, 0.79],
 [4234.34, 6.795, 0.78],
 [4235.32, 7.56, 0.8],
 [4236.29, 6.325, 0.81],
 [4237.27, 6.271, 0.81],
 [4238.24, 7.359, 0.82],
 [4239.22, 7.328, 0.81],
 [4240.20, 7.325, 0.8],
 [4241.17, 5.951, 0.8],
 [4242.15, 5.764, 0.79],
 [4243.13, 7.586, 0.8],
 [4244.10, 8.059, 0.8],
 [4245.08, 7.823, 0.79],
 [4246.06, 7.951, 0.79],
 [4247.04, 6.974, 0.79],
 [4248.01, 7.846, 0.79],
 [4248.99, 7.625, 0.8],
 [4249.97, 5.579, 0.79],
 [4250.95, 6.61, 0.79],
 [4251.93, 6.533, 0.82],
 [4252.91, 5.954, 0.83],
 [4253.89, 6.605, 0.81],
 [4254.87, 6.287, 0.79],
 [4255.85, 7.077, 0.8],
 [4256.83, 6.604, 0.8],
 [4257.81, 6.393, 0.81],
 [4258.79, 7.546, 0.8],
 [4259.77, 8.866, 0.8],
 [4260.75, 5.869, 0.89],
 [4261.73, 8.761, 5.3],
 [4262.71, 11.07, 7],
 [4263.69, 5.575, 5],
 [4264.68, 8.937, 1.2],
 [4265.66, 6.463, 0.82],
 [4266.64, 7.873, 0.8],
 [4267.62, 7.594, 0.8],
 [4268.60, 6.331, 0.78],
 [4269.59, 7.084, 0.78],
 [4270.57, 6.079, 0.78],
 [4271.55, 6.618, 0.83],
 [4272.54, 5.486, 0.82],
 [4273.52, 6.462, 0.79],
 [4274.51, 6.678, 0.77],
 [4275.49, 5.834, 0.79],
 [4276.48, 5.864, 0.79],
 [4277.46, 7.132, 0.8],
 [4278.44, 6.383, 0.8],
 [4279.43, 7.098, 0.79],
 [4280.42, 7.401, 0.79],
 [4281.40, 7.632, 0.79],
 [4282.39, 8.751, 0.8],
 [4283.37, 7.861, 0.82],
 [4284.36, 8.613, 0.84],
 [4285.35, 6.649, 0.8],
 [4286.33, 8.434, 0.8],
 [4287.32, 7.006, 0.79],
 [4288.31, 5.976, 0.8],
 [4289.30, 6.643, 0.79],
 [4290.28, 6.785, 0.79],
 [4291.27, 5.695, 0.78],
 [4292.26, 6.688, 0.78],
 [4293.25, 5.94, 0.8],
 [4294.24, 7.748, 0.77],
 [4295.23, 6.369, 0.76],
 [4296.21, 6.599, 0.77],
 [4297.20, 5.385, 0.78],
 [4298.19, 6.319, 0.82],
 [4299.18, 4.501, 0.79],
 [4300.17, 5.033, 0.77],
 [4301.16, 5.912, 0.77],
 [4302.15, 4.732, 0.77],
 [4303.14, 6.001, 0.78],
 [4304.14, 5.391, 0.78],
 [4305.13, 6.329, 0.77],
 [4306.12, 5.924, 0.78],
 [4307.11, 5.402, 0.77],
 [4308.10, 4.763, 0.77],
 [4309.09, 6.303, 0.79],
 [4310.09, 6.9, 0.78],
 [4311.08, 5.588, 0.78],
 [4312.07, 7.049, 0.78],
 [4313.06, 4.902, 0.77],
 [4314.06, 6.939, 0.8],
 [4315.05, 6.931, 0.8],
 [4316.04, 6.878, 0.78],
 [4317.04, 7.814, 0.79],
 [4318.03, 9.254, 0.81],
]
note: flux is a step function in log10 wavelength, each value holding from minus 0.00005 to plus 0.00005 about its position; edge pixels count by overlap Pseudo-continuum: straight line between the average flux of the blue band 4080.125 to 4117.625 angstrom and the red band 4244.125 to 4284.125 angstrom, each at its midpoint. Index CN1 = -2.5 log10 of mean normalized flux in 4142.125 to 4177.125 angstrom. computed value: 0.08 mag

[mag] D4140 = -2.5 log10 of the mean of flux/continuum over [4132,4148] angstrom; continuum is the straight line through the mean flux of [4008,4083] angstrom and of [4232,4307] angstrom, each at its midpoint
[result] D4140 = 0.02 mag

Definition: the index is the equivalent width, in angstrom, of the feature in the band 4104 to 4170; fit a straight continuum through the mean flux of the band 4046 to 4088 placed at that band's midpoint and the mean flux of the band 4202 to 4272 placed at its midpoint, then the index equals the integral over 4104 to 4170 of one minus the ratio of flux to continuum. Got 0.5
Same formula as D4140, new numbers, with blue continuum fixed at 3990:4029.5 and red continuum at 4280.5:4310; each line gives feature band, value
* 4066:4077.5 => 0.09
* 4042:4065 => 0.12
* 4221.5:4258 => -0.04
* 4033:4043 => 0.09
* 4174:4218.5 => -0.04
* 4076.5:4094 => -0.02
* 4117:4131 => 0.02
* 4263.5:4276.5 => -0.04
